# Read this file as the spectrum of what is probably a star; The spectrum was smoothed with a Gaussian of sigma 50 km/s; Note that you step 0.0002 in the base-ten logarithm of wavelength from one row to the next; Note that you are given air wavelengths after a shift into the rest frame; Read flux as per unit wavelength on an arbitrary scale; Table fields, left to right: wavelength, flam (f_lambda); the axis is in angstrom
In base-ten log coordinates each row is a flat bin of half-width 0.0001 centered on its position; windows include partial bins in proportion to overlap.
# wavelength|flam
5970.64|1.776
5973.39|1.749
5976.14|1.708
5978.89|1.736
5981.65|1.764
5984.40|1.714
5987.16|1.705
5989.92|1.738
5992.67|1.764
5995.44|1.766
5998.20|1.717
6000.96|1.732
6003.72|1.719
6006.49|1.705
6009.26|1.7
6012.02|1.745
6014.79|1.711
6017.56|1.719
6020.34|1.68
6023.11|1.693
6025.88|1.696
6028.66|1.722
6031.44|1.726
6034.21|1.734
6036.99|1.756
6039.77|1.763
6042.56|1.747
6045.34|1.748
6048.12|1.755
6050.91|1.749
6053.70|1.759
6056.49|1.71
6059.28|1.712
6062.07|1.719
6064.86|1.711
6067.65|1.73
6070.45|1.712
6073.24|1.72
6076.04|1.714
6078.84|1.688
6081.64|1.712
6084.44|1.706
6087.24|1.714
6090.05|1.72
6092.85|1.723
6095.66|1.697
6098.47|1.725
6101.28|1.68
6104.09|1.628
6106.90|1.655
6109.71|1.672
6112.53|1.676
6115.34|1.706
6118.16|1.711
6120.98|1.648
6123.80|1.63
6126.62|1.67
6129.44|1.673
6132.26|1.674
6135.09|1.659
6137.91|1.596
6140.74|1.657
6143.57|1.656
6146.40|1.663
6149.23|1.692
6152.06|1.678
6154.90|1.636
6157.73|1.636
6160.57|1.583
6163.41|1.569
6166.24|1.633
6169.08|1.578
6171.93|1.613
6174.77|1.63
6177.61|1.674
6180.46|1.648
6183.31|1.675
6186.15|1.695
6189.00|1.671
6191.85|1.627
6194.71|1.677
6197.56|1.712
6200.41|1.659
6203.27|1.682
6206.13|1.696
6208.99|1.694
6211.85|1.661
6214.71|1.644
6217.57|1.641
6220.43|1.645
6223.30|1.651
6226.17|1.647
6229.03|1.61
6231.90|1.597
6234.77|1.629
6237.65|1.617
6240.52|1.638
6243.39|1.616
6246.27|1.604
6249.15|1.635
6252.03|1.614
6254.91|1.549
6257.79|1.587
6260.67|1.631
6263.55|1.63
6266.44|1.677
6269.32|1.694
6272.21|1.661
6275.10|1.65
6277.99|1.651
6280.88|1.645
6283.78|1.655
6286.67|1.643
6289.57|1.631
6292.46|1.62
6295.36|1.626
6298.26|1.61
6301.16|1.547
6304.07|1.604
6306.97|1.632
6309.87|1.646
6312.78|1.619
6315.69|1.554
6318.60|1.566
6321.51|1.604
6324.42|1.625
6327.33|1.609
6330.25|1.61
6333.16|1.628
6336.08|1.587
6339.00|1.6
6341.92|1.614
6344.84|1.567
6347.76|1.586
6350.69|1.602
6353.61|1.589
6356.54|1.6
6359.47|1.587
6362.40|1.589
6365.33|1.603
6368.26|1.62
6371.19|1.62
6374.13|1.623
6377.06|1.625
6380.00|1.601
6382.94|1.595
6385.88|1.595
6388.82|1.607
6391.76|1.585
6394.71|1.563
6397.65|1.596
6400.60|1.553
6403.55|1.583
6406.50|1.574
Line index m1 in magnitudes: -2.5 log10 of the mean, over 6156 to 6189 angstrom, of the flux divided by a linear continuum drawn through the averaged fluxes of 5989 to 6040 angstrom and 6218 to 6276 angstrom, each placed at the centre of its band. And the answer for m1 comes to 0.02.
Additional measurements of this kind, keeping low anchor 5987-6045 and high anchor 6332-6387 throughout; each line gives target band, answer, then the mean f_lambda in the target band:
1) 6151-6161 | 0.03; 1.64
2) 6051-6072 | -0.01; 1.72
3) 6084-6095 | -0.01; 1.72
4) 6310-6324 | 0.02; 1.59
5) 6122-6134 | 0.02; 1.66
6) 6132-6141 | 0.03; 1.64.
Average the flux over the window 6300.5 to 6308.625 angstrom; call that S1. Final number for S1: 1.6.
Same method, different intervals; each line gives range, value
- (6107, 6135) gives 1.67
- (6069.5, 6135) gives 1.69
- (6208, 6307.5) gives 1.63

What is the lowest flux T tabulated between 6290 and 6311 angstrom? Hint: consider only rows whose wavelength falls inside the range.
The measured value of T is 1.547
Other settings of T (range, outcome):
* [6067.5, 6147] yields 1.596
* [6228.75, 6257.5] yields 1.549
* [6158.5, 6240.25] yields 1.569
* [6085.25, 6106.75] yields 1.628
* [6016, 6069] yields 1.68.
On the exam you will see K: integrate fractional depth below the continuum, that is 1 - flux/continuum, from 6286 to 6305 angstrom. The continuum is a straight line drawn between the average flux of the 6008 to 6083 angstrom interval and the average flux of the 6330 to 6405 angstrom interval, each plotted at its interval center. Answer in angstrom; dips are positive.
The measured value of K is 0.2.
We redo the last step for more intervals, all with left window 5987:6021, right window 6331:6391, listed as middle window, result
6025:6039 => -0.1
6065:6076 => -0.1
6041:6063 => -0.4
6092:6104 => 0.0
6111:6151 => 0.4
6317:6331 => 0.1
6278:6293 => -0.1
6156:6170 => 0.6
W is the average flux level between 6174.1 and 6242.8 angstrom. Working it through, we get 1.65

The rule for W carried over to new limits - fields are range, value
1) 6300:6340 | 1.6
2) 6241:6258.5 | 1.6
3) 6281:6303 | 1.62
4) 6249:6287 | 1.64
